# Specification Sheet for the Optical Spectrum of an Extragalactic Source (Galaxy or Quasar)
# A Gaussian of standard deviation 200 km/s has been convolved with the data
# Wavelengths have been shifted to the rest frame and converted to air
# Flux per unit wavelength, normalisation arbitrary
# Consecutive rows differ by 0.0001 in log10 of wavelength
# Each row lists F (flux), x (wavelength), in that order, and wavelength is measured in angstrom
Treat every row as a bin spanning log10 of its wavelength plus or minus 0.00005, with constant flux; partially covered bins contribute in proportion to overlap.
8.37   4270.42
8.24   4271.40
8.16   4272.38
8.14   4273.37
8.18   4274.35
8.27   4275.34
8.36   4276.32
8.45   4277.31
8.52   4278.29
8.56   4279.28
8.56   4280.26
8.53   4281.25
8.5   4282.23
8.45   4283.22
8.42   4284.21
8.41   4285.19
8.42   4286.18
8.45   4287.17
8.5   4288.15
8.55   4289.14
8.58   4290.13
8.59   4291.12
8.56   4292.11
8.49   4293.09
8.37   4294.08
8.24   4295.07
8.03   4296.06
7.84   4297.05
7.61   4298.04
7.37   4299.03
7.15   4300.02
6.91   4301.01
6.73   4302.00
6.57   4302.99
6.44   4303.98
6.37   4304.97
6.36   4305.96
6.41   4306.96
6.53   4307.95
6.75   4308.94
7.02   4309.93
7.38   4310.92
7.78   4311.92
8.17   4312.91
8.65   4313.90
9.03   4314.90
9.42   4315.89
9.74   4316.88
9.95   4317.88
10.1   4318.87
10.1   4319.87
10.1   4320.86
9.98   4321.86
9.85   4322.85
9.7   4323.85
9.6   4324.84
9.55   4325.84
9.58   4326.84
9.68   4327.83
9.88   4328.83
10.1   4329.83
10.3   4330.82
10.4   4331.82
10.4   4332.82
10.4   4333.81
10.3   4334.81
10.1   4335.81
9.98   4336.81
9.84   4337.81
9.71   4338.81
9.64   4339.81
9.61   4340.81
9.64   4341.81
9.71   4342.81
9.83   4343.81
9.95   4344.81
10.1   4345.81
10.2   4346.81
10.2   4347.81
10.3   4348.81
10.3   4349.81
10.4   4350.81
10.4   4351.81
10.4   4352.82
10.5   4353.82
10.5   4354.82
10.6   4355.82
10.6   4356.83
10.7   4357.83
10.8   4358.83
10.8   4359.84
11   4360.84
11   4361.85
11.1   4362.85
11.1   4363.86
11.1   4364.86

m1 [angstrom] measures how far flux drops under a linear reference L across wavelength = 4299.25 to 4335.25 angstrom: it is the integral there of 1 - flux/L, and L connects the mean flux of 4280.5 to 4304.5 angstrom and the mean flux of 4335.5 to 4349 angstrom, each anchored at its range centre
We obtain 1.2 angstrom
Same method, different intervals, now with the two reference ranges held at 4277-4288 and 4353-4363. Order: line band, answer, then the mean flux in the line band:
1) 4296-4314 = 4.0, 7.11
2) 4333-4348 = 0.4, 9.95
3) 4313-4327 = 0.0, 9.62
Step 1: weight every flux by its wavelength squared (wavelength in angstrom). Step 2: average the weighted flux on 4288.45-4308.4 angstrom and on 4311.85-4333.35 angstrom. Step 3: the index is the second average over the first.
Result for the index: 1.31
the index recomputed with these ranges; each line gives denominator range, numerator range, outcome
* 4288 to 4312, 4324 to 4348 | 1.35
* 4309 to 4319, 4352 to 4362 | 1.27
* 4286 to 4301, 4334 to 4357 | 1.27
